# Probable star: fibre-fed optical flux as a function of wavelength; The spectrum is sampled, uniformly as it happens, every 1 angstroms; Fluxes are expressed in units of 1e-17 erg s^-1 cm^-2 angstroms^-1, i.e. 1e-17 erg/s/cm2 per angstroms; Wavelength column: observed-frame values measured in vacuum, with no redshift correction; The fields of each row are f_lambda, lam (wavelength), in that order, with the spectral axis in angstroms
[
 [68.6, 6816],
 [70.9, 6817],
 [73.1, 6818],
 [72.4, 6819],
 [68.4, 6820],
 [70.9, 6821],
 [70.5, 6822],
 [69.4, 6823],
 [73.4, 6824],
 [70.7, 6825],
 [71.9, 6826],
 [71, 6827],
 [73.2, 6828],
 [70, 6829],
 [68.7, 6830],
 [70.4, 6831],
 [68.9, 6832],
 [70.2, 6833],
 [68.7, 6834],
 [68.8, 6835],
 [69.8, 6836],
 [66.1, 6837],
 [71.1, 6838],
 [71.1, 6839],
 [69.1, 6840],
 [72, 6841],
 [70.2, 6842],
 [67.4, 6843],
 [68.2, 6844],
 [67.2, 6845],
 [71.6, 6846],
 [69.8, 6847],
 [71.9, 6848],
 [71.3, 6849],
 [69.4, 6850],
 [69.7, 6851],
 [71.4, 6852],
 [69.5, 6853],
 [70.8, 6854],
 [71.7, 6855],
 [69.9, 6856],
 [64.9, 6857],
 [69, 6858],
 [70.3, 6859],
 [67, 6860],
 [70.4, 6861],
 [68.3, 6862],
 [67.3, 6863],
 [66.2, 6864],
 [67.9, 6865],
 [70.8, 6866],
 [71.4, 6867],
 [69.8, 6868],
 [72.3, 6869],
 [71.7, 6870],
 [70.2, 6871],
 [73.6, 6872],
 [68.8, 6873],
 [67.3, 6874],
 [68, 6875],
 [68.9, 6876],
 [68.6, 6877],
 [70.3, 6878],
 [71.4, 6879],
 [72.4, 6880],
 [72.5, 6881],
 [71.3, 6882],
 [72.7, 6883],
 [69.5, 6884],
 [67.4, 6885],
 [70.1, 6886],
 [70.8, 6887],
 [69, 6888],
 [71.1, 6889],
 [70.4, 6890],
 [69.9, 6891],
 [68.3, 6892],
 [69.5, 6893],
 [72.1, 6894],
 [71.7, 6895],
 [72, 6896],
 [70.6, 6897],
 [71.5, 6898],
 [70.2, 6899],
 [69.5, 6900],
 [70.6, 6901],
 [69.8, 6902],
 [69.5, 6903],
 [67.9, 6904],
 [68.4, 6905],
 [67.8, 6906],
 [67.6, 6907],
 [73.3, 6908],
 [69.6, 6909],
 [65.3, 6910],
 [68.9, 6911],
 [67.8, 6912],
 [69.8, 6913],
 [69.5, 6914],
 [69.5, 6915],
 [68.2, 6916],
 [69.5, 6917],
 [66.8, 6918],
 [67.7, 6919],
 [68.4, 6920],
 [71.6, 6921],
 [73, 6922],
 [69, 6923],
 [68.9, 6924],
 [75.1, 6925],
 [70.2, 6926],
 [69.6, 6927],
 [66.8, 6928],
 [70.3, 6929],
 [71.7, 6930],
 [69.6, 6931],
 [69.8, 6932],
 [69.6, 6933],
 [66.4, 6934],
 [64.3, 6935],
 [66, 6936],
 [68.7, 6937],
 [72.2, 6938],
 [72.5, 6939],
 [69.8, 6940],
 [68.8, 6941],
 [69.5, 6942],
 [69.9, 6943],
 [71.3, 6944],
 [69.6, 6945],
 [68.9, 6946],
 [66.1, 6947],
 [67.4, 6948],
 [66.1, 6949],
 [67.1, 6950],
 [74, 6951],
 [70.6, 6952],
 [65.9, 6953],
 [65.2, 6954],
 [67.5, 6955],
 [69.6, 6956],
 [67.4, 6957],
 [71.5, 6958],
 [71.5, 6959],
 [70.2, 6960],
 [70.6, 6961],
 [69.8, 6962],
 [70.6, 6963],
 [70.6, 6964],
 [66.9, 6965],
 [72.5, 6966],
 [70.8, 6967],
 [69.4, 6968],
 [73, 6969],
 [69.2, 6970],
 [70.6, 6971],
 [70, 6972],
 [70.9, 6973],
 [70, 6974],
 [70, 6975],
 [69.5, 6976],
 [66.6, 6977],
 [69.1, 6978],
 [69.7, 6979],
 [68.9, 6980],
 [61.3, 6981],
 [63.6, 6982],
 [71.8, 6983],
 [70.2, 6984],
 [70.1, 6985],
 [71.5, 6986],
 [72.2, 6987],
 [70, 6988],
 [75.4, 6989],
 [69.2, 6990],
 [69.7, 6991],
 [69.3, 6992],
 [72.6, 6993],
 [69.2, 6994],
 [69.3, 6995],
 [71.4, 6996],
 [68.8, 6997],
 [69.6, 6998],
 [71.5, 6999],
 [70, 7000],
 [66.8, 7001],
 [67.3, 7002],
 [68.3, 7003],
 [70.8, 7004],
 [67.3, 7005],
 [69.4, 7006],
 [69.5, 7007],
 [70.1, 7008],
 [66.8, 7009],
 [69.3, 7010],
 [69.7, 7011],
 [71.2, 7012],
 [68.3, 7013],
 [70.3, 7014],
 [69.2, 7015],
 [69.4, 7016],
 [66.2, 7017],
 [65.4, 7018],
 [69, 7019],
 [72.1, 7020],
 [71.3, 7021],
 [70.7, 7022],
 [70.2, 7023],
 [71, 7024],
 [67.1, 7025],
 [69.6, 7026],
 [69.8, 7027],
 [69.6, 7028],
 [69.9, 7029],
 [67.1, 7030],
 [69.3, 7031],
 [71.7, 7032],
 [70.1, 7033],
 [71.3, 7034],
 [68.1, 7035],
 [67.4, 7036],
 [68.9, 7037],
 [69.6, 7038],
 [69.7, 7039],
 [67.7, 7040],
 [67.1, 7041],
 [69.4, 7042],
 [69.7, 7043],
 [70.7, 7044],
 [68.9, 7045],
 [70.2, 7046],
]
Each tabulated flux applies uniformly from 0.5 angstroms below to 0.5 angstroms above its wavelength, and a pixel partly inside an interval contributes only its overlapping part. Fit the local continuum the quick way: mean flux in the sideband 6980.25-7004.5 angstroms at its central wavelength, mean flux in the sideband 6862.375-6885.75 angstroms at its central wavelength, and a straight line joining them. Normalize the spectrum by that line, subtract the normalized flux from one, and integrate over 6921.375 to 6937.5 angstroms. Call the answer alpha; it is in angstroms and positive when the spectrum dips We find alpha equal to 0.1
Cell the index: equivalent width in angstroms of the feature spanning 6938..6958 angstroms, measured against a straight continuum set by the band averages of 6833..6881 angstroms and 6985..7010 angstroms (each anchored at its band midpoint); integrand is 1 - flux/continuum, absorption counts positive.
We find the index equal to 0.2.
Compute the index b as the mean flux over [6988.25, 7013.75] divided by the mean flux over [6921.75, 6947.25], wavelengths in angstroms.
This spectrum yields 1.00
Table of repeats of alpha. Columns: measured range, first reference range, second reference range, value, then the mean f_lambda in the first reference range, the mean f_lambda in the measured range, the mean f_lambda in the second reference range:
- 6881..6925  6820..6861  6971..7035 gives 0.0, 69.9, 69.8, 69.5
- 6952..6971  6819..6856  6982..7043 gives 0.0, 70.2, 69.6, 69.5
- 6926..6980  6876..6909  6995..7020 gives 0.2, 70.2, 69.3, 69.1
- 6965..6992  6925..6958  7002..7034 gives -0.2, 69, 69.8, 69.3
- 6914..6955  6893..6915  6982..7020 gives 0.3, 69.7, 69.1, 69.6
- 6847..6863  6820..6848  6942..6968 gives 0.1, 70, 69.6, 69.3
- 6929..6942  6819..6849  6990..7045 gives 0.1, 70.1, 69.2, 69.3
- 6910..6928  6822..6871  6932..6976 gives 0.0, 69.8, 69.4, 69.4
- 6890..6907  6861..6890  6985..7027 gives 0.0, 70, 69.9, 69.7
